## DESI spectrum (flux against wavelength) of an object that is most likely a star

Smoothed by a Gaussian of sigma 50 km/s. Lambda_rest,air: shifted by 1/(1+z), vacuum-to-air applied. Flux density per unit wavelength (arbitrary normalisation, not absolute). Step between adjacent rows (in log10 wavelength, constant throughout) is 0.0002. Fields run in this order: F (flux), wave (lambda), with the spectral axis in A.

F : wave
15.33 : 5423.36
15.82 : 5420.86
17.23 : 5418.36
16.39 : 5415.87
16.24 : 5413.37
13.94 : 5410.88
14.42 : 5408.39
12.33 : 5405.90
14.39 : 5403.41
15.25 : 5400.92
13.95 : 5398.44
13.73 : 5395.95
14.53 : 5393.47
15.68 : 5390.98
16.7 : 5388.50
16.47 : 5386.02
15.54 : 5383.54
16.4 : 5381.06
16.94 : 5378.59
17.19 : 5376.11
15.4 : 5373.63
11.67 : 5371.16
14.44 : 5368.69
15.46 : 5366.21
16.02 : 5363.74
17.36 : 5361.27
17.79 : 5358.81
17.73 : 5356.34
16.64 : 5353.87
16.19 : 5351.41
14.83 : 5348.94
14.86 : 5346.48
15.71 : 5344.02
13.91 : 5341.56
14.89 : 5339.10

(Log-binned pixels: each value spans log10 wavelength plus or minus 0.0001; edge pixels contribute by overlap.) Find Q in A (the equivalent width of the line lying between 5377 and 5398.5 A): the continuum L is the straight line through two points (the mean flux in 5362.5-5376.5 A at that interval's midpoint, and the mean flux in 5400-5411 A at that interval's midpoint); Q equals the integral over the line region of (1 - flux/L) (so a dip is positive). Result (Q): -1.77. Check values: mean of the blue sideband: 14.9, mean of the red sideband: 14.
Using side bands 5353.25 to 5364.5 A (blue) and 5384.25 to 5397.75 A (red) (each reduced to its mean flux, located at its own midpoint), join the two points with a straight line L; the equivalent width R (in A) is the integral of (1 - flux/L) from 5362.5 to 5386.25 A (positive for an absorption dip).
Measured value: 1.1 A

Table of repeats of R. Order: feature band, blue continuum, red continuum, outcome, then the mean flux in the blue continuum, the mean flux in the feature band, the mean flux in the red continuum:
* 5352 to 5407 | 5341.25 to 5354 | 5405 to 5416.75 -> -1.9 A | 15.4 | 15.5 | 14.7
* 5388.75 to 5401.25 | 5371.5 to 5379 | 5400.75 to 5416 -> 0.3 A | 15.9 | 14.7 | 14.5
